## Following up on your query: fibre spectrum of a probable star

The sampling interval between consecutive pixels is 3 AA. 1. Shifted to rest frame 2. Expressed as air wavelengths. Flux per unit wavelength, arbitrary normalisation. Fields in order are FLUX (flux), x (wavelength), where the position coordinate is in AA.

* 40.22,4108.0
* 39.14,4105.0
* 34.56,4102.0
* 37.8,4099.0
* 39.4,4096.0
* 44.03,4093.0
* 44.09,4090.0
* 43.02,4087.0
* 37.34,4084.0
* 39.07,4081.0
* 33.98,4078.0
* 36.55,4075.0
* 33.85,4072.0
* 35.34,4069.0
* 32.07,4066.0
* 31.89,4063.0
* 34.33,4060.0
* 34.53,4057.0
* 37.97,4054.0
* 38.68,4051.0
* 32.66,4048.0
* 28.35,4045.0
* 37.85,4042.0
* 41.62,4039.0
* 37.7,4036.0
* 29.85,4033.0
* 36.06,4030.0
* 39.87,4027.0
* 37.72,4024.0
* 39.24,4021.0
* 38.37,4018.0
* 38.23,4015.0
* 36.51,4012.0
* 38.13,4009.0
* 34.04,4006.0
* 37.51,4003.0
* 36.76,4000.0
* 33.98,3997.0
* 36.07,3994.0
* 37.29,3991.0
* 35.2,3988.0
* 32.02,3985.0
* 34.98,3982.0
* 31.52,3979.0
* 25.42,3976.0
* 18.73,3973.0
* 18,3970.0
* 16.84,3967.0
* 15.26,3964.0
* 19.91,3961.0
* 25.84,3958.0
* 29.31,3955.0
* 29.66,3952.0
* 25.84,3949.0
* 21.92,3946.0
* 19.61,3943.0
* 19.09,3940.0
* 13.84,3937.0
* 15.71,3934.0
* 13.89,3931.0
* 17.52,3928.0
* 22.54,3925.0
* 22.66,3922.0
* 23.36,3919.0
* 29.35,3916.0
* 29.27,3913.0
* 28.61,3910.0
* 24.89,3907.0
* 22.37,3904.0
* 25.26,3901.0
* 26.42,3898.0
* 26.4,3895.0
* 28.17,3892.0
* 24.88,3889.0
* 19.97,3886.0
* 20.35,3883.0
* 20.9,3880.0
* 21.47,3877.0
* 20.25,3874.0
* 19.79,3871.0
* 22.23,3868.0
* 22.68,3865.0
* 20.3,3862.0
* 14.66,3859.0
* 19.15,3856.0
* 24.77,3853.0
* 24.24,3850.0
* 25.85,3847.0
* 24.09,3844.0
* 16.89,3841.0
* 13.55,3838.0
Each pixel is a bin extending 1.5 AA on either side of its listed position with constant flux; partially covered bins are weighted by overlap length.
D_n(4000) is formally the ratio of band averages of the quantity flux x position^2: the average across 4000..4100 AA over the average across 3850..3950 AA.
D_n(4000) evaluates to 1.8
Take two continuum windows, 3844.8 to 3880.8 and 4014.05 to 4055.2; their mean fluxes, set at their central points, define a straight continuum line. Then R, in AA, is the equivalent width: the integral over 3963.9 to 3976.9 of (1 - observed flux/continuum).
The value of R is 5.1 AA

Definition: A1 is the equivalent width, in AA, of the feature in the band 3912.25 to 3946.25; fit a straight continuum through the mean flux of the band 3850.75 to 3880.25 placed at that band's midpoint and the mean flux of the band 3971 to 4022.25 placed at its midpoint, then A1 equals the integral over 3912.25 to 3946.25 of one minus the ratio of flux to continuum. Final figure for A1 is 8.2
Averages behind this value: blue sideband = 20.7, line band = 20.5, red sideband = 34.2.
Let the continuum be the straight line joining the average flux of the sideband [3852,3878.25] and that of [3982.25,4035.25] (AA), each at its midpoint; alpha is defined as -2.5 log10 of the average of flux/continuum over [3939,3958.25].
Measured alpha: 0.21 mag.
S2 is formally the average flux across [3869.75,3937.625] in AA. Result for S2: 22.6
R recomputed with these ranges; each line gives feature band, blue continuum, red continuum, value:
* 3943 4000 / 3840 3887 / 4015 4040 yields 8.8 AA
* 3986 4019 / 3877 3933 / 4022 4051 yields -3.7 AA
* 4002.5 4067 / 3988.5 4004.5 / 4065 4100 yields 1.8 AA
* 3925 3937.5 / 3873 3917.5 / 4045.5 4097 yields 5.0 AA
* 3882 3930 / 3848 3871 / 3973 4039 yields 2.1 AA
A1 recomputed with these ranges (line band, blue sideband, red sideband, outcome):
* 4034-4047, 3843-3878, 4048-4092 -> -0.58 AA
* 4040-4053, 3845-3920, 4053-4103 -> 0.02 AA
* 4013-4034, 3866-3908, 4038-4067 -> -2.80 AA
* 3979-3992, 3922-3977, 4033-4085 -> -4.61 AA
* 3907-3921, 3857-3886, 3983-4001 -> -0.93 AA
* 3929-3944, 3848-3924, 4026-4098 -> 5.97 AA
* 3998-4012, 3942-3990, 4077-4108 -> -3.29 AA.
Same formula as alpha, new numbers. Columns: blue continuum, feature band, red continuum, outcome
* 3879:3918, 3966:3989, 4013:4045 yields 0.22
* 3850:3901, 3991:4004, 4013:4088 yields -0.13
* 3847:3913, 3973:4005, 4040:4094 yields -0.08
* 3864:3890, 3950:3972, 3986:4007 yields 0.38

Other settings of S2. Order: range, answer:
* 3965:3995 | 28.3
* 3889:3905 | 25.7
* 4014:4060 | 36.5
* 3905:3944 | 21.6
